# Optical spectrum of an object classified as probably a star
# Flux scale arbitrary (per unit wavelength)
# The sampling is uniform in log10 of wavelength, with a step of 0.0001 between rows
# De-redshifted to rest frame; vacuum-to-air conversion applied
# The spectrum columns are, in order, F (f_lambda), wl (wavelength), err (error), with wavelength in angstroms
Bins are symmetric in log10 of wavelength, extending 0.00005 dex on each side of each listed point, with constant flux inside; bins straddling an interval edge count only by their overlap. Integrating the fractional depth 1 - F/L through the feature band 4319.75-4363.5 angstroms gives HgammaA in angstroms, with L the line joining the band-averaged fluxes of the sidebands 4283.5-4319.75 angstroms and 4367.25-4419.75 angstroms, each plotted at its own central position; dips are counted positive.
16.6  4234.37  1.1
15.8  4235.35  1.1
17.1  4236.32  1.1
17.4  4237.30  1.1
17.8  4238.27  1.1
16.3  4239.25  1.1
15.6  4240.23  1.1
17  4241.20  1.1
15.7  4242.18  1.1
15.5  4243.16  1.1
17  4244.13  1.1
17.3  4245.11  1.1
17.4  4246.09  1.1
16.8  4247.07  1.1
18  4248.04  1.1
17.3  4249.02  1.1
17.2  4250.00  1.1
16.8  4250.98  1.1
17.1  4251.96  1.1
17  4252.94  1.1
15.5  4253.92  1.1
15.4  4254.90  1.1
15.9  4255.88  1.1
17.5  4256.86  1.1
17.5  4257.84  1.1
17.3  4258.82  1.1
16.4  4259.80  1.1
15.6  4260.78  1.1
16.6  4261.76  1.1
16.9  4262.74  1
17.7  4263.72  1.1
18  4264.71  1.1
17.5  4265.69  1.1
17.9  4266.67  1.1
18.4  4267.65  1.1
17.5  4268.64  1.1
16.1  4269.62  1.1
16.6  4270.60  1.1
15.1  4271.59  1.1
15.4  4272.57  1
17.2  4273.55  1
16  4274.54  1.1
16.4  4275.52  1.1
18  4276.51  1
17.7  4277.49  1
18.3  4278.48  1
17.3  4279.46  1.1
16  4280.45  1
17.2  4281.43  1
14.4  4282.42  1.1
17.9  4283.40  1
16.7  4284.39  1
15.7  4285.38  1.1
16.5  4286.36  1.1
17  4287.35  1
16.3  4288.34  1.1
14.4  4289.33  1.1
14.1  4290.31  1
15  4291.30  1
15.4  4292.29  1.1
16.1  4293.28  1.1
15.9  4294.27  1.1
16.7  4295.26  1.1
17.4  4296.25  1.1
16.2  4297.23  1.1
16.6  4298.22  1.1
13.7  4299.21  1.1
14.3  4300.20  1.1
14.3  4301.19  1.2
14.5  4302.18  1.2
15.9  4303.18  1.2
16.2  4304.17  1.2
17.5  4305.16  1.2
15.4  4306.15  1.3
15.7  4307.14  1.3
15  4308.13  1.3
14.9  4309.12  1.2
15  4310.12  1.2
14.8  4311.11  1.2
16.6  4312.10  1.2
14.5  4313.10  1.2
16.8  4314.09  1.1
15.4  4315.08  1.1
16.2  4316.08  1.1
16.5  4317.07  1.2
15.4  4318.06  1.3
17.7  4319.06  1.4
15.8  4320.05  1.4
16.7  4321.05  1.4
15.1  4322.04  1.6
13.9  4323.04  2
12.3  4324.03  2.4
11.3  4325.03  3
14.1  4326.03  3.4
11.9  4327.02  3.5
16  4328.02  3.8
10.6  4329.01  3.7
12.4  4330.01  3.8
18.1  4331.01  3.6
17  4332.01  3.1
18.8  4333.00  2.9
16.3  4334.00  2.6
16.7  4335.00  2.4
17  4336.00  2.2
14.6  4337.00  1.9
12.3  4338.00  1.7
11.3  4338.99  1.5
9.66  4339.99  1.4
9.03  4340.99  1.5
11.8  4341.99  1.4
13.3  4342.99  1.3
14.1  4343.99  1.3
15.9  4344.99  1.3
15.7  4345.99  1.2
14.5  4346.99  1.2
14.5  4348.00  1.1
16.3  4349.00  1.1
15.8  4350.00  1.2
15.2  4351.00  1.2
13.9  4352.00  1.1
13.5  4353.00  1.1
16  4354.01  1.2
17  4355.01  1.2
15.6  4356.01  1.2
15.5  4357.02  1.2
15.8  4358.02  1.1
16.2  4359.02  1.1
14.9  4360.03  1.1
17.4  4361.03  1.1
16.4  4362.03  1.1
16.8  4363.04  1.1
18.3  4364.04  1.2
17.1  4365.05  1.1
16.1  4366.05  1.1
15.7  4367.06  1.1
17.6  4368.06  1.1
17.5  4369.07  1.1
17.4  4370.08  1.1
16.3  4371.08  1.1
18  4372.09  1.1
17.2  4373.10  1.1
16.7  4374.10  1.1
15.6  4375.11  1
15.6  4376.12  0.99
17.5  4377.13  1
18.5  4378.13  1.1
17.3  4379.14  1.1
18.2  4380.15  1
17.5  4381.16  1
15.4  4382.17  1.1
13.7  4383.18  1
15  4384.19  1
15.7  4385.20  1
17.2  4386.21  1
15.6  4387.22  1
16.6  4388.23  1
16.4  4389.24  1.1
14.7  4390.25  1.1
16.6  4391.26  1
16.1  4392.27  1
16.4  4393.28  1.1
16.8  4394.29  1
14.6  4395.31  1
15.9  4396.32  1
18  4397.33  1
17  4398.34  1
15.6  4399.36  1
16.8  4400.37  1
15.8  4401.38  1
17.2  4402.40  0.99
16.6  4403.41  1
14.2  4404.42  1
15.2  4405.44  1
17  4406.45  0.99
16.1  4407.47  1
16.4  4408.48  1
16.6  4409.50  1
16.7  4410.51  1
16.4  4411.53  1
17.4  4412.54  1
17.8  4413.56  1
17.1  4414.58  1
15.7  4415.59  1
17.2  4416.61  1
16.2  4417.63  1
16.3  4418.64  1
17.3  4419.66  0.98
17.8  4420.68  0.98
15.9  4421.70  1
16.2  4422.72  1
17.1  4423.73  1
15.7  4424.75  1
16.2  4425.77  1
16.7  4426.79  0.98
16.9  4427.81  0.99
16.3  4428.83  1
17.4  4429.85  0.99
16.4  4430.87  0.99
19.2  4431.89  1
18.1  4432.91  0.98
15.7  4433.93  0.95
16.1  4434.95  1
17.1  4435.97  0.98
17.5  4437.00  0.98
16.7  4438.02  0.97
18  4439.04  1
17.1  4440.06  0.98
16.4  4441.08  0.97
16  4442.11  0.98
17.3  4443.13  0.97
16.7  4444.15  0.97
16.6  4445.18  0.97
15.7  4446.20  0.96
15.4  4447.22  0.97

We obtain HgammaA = 3.8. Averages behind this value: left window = 15.8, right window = 16.5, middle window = 14.7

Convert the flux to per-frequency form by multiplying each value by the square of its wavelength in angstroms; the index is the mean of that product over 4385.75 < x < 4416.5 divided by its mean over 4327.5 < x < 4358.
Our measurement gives 1.15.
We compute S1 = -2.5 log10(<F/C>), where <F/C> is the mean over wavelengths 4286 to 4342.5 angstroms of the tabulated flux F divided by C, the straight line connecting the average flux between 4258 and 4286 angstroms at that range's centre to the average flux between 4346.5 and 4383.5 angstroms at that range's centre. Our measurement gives 0.109 mag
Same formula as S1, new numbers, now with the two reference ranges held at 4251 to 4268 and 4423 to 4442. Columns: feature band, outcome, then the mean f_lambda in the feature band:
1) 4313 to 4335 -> 0.12 mag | 15.2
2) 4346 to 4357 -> 0.11 mag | 15.3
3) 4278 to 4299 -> 0.05 mag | 16.2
